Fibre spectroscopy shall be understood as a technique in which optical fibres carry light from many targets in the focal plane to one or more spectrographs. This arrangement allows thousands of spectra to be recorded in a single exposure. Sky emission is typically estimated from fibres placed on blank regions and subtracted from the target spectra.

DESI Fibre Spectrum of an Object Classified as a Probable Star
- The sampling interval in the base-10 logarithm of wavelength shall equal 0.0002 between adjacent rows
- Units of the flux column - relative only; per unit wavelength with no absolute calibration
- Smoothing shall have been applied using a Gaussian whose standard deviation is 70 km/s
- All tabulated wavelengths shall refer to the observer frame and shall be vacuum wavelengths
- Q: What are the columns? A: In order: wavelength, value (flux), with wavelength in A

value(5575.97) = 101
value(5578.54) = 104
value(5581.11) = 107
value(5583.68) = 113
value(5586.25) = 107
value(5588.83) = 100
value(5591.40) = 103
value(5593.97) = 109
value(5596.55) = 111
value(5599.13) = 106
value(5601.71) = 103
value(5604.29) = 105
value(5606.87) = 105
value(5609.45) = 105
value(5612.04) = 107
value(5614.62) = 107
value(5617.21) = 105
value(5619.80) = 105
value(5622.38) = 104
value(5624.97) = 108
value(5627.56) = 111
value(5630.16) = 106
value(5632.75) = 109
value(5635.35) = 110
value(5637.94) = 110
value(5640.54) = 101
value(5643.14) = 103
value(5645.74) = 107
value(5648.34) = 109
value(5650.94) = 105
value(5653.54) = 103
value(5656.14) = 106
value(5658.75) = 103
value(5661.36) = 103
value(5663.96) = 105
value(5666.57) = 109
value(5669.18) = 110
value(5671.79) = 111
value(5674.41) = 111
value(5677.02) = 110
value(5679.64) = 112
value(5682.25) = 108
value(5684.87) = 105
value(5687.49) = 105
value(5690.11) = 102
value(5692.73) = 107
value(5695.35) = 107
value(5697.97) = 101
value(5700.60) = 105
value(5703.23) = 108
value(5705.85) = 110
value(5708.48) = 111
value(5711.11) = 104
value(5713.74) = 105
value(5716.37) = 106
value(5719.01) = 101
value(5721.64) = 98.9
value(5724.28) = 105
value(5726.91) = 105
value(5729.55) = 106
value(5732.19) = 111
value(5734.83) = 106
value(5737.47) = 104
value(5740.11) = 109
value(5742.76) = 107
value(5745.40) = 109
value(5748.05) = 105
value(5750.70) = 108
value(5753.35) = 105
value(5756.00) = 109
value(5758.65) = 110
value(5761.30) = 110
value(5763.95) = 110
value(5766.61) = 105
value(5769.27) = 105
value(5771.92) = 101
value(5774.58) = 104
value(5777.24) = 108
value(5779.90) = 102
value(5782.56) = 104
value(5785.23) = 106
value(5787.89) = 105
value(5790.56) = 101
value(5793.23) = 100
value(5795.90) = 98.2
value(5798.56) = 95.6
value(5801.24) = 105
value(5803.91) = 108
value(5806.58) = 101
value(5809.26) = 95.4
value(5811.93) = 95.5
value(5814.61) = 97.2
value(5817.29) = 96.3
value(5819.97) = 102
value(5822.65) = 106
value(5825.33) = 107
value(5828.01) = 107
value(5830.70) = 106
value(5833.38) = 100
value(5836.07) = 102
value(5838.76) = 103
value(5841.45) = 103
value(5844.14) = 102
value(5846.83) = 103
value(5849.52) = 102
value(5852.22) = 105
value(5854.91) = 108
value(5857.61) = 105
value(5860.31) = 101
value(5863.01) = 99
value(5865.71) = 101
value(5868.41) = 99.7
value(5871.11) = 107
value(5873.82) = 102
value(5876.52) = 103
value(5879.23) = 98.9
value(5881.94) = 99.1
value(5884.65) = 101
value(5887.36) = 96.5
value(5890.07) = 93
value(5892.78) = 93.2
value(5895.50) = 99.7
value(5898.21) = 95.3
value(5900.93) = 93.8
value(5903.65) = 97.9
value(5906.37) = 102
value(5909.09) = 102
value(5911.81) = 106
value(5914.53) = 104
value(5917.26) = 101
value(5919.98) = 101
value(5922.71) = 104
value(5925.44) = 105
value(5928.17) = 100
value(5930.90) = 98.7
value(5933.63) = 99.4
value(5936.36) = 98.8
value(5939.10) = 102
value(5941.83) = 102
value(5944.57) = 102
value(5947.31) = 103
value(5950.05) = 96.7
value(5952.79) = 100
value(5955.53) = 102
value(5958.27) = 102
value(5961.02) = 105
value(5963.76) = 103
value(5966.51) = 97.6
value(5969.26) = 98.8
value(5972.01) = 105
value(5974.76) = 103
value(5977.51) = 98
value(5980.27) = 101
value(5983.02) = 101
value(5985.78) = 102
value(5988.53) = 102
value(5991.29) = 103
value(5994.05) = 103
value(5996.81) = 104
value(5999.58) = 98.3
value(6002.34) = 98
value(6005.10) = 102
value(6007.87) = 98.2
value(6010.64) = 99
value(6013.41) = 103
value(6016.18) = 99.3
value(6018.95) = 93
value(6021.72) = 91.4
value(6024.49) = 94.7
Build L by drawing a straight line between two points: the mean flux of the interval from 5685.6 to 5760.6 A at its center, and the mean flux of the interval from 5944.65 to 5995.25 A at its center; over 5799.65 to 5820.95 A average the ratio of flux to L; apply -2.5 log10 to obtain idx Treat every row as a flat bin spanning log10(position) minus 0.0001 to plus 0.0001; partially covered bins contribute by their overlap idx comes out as 0.05 mag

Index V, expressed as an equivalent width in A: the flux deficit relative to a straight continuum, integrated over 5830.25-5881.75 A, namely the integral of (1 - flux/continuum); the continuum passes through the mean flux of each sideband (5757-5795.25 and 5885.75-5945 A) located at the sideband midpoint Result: -0.2 A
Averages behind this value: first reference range 105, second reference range 99.9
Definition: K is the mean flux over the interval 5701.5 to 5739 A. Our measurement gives 106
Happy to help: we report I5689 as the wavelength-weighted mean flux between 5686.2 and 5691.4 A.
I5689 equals 103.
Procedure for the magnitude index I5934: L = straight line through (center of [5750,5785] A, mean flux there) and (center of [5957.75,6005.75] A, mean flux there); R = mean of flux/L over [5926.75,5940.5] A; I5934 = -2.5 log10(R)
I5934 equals 0.03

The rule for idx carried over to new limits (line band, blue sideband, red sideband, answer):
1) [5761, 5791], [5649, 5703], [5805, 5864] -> -0.01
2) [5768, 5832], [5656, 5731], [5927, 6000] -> 0.02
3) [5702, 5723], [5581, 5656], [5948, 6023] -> -0.01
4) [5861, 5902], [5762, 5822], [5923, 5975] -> 0.03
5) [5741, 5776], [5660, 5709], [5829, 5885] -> -0.02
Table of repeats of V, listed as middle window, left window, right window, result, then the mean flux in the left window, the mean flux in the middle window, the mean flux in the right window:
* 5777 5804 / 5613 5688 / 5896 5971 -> 0.4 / 107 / 103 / 101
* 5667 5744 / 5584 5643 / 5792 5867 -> -1.6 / 106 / 107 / 102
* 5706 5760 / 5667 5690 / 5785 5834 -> -0.3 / 109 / 106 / 102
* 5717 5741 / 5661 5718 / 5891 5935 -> 0.2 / 107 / 105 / 100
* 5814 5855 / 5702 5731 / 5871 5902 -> -1.1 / 105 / 103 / 98.2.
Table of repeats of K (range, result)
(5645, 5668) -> 106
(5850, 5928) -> 101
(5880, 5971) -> 100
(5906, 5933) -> 102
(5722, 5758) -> 107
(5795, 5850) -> 102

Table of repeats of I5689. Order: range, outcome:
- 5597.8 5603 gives 104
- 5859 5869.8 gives 100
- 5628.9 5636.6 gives 108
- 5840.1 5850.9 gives 103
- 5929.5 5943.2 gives 100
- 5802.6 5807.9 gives 105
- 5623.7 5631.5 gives 108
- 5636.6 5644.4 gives 105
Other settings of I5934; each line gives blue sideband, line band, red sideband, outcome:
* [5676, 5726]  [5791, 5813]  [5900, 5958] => 0.04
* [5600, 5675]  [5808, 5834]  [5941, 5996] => 0.02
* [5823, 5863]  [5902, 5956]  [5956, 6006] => 0.01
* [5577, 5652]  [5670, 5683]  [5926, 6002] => -0.05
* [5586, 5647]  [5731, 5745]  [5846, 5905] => -0.04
